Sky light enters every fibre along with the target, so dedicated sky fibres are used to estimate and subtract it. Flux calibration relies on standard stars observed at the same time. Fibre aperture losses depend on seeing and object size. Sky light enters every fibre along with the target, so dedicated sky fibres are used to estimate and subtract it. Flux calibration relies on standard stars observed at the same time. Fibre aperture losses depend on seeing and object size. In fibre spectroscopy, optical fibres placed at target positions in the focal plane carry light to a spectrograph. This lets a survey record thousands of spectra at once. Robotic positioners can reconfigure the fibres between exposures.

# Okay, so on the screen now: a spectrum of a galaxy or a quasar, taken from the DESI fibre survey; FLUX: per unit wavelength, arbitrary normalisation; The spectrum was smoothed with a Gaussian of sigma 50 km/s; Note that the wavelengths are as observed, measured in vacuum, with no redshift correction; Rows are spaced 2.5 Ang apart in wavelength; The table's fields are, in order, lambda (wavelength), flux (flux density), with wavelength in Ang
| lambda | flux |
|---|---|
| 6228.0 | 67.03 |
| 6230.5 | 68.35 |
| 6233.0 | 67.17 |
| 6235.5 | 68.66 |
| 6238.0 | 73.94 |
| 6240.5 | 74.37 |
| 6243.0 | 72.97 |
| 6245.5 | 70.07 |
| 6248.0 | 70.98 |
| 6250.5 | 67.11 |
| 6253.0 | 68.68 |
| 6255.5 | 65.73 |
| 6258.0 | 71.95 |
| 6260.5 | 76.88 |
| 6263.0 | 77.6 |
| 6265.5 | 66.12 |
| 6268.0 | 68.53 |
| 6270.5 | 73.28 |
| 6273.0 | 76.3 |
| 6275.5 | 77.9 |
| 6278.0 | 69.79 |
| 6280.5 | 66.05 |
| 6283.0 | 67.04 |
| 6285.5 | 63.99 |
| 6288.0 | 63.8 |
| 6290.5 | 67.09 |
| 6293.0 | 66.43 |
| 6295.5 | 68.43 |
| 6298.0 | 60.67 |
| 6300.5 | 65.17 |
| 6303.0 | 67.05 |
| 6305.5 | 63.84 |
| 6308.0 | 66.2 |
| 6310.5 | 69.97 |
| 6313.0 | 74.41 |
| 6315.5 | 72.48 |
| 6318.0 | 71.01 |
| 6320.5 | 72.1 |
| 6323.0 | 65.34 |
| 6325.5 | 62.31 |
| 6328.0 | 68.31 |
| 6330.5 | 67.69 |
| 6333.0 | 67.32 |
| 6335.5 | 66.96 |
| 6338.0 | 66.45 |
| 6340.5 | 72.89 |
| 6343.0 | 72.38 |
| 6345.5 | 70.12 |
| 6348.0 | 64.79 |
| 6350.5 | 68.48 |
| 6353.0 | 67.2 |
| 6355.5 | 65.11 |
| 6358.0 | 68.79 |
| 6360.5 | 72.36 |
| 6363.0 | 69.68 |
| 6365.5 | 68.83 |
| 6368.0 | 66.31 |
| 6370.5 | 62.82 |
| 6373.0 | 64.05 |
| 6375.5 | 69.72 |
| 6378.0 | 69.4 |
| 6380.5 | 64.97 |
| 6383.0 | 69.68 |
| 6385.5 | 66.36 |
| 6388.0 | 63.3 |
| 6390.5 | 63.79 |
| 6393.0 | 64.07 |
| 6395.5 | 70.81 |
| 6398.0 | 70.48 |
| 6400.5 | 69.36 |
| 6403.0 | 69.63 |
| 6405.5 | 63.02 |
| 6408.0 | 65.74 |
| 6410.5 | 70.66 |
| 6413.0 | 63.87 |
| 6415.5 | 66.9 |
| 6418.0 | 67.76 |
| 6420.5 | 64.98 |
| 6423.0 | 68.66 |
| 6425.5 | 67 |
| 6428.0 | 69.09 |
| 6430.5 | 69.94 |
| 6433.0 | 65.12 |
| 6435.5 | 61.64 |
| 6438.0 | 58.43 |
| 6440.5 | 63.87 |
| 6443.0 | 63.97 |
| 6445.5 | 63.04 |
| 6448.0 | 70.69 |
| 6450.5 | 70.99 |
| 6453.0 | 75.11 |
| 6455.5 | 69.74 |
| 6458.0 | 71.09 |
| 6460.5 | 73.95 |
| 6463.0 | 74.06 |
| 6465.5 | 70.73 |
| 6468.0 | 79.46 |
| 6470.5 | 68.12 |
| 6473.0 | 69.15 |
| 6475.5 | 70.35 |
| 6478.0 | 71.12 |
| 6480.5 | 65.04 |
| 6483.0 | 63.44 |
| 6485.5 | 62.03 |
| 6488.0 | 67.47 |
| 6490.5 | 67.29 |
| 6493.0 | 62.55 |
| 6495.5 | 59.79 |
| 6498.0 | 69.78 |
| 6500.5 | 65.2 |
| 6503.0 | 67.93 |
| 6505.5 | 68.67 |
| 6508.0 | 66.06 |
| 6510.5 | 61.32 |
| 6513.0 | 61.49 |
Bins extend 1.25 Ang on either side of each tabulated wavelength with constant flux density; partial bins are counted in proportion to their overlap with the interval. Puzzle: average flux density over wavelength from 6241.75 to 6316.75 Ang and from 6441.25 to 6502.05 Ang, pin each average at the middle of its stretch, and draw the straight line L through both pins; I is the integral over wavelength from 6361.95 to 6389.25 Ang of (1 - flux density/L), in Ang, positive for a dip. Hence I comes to 0.8 Ang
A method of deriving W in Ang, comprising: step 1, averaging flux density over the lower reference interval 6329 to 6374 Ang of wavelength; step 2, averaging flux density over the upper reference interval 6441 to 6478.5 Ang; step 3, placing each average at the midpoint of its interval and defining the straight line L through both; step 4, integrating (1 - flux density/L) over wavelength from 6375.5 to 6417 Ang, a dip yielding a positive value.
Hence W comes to 1.2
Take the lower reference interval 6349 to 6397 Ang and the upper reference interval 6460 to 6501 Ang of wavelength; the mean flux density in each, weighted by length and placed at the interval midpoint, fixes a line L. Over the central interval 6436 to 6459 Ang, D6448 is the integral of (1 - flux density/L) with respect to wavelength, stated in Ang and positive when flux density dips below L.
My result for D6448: 0.22 Ang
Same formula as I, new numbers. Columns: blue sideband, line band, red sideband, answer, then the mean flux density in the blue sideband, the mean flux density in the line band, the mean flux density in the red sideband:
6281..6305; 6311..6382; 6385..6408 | -2.4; 65.5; 68.3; 66.7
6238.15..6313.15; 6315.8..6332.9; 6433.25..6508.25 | 0.2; 69.3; 68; 67.7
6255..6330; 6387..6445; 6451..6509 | 2.2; 68.9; 66.1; 68.7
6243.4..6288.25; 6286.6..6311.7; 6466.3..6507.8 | 1.4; 70.3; 65.8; 67.3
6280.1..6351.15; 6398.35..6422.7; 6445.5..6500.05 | 0.5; 67.6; 67.1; 68.9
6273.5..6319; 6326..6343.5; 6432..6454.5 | -0.3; 68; 68.4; 65.9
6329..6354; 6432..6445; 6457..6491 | 1.3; 68.4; 62.6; 69.6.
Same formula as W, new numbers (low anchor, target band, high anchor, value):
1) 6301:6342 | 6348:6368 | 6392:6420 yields -0.08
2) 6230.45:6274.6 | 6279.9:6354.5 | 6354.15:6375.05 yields 1.52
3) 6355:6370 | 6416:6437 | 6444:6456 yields 0.83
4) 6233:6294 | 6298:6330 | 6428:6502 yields 0.77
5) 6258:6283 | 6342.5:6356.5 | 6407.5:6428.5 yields 0.34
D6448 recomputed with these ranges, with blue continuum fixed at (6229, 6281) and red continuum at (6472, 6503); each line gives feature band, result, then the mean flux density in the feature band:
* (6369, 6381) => 0.40 Ang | 66.3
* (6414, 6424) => 0.10 Ang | 67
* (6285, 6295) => 0.67 Ang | 65.7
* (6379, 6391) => 0.44 Ang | 65.8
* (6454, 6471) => -1.53 Ang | 72.7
